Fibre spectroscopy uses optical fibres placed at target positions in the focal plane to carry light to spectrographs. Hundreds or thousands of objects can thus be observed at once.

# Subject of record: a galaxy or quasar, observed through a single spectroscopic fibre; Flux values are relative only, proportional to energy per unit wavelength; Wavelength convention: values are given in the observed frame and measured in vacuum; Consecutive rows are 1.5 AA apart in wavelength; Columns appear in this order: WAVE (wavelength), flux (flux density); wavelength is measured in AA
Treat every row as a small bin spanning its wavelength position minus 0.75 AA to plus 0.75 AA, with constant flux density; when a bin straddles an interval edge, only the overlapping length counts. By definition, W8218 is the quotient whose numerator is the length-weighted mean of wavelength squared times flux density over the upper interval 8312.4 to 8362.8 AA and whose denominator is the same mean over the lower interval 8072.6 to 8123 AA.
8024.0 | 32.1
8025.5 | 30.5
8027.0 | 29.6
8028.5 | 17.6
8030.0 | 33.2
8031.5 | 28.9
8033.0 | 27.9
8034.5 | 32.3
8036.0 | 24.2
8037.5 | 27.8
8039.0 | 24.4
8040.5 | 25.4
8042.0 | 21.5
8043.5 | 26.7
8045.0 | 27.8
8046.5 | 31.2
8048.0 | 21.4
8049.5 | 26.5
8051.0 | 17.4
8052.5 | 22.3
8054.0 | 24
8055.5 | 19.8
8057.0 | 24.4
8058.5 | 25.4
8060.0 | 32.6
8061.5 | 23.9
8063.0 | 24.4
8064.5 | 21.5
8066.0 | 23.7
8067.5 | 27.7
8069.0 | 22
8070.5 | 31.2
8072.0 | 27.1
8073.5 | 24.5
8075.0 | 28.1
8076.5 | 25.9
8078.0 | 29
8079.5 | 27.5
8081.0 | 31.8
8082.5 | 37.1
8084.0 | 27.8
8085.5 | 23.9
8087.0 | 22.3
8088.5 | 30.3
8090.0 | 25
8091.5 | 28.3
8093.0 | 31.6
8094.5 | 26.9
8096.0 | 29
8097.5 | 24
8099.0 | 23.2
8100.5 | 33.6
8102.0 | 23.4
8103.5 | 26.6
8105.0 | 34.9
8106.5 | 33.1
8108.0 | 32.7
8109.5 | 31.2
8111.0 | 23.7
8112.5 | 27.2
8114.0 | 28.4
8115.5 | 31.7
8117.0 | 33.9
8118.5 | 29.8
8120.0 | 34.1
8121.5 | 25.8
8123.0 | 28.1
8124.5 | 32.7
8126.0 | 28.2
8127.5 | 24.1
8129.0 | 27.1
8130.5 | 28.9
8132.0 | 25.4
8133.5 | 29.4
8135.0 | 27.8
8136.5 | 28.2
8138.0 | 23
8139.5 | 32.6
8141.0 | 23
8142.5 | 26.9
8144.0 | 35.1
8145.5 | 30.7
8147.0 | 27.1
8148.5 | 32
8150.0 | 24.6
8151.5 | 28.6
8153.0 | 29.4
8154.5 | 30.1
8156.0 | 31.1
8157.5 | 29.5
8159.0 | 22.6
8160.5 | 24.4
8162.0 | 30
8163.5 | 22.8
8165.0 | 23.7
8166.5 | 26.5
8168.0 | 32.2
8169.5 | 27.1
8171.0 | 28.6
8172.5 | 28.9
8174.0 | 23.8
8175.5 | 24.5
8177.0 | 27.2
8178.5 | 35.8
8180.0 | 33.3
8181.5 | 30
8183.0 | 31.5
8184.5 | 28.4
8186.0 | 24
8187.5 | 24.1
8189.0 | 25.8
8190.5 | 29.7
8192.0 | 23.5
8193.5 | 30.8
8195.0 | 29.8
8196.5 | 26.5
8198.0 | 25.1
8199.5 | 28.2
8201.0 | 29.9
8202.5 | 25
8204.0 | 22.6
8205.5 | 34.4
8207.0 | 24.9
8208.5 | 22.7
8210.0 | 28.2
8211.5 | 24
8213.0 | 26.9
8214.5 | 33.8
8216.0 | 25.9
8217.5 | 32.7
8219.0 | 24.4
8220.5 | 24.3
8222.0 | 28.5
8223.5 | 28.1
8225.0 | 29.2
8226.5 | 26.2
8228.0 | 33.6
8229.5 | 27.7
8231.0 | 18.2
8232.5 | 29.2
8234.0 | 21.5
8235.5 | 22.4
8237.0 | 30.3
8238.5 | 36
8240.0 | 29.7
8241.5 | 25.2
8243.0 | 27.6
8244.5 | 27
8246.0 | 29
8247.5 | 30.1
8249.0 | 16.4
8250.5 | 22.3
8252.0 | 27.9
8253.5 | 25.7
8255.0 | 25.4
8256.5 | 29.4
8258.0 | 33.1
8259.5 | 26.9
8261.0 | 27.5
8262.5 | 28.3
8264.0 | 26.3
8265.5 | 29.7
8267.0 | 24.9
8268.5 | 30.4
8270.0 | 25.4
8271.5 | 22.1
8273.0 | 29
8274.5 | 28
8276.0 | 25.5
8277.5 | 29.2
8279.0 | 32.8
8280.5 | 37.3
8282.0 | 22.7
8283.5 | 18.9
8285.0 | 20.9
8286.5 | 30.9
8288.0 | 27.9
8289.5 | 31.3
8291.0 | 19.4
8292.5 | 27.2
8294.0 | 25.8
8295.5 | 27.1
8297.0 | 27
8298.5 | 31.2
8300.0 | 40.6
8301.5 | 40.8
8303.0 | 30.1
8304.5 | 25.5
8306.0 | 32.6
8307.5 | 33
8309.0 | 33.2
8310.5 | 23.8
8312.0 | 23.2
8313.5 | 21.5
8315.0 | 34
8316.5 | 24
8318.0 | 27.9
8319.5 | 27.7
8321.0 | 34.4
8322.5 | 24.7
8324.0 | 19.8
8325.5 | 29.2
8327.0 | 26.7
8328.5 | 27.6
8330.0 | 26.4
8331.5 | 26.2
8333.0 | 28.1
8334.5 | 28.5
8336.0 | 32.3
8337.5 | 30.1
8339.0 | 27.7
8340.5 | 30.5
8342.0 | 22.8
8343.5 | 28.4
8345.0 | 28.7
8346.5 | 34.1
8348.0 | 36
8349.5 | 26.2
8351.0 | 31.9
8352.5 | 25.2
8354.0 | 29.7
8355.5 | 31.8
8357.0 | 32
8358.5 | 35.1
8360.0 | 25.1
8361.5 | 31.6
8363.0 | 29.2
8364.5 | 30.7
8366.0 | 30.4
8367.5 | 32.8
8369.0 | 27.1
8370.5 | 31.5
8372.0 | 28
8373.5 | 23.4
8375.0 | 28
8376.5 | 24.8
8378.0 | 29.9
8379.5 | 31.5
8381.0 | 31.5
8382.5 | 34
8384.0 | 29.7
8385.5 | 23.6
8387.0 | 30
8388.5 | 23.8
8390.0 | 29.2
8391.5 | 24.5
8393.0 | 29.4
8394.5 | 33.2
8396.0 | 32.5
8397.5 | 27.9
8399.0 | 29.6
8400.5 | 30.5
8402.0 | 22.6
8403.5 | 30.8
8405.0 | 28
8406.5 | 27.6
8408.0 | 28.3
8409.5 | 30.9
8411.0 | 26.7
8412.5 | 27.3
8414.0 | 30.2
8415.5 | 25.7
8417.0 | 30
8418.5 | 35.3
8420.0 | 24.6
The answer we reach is 1.06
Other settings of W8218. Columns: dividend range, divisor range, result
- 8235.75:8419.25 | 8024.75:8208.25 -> 1.09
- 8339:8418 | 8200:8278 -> 1.11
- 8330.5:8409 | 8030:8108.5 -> 1.17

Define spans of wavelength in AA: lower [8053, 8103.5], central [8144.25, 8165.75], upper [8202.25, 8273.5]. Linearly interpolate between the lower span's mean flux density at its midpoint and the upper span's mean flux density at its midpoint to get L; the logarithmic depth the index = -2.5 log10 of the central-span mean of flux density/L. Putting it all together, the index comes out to -0.04 mag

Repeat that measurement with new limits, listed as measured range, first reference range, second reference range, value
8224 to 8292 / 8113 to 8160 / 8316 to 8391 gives 0.06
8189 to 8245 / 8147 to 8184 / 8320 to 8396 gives 0.04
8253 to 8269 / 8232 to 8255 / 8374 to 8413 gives -0.04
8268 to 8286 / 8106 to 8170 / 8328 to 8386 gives 0.08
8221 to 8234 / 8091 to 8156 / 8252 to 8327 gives 0.04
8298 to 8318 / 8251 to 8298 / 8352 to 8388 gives -0.08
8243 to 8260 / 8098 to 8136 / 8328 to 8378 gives 0.09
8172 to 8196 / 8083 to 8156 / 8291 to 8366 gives 0.02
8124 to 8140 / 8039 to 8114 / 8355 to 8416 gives -0.03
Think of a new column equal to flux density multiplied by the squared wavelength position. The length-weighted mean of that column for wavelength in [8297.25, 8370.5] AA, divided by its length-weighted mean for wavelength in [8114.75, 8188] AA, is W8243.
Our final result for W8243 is 1.08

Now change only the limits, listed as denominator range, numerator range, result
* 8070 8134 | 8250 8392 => 1.05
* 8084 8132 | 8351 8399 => 1.10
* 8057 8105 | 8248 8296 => 1.03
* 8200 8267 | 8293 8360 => 1.09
